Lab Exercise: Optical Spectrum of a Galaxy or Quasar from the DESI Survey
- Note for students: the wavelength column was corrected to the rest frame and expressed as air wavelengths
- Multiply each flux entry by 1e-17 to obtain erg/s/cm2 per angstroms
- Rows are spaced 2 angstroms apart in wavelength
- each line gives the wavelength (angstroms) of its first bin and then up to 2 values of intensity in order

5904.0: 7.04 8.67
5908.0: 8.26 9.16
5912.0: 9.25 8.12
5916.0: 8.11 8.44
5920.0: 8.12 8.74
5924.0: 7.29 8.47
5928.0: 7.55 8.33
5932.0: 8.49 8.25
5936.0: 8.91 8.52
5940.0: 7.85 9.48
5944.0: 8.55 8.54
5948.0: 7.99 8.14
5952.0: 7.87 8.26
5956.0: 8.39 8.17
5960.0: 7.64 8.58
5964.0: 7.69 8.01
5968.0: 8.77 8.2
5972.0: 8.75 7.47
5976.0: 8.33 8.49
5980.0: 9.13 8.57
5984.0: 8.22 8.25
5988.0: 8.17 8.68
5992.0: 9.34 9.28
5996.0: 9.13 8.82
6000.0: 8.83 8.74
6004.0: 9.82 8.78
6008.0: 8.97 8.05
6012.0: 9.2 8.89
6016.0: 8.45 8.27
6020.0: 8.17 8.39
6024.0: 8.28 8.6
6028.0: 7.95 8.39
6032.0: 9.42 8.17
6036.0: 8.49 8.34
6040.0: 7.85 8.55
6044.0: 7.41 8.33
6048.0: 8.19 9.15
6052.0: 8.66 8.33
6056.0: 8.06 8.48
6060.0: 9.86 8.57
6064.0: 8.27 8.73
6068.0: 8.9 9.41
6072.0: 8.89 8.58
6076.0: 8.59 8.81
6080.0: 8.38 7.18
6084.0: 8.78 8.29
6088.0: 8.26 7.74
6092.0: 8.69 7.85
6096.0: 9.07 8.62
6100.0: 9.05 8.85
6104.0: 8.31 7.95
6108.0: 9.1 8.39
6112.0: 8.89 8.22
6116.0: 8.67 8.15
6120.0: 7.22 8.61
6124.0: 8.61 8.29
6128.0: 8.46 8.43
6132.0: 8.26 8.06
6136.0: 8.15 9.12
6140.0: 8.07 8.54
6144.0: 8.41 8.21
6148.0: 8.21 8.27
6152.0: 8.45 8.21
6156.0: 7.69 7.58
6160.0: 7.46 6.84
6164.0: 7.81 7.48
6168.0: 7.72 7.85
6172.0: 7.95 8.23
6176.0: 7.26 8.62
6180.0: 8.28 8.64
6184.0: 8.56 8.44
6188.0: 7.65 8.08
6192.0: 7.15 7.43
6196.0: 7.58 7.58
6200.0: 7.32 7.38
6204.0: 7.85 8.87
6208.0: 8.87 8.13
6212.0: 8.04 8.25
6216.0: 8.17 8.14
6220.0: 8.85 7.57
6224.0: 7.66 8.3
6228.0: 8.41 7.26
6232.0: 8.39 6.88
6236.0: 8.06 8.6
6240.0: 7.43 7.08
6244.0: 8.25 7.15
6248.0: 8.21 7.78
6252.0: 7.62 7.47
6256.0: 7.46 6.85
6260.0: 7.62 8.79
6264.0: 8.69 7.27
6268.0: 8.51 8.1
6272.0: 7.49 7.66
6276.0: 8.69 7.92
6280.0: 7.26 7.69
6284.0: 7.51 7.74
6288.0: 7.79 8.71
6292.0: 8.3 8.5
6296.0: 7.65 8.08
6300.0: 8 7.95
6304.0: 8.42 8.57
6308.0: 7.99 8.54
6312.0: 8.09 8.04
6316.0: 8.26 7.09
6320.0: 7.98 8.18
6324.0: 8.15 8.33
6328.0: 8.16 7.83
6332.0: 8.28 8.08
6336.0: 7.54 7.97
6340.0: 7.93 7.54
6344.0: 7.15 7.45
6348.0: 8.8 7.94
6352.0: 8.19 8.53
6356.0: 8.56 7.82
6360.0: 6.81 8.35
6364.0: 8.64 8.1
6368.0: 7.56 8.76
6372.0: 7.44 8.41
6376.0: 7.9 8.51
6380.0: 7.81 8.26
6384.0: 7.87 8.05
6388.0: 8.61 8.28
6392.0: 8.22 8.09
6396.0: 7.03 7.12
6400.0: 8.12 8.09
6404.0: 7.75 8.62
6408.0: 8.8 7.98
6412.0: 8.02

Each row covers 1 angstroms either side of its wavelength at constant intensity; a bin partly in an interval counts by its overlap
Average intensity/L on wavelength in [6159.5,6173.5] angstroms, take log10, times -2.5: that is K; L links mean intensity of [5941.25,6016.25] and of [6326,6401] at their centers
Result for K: 0.09 mag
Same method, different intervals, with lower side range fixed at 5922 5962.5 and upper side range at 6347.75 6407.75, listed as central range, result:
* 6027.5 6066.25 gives -0.03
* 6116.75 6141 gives -0.01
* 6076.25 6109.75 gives -0.03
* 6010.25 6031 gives -0.03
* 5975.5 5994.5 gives -0.05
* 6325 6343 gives 0.02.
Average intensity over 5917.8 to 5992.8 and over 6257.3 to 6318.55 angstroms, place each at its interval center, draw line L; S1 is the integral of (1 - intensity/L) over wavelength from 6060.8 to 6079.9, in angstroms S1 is -1.2 angstroms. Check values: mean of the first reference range 8.33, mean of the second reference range 8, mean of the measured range 8.74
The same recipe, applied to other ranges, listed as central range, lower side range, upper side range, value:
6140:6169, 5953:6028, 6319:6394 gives 1.36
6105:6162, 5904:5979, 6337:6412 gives -0.47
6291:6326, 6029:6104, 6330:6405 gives -0.09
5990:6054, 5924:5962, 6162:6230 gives -3.29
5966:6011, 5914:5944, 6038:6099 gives -1.42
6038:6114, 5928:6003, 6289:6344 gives -1.69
